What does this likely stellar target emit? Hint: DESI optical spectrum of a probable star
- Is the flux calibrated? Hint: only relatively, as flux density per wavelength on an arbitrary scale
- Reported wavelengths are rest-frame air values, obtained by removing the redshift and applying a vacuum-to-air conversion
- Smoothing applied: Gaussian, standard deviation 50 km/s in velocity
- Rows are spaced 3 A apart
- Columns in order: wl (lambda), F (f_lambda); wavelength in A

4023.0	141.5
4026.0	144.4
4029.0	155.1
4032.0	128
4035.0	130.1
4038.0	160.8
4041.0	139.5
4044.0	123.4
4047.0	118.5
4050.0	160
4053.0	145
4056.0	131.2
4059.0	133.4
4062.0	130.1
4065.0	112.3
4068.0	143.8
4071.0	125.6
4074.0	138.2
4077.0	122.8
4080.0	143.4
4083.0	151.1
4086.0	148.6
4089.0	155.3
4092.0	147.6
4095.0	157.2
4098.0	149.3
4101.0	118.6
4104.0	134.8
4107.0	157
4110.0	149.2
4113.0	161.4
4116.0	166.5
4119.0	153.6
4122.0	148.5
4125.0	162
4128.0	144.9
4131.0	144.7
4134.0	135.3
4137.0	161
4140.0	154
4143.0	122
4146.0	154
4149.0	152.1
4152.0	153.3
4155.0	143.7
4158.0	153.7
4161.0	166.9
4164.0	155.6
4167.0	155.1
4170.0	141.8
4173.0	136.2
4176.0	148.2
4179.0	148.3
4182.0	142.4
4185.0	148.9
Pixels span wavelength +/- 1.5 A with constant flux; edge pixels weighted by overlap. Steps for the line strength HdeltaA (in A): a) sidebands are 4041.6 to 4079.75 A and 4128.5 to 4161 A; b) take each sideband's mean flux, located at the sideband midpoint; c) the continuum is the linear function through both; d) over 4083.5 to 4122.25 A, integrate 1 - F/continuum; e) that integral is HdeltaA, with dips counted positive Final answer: -2.61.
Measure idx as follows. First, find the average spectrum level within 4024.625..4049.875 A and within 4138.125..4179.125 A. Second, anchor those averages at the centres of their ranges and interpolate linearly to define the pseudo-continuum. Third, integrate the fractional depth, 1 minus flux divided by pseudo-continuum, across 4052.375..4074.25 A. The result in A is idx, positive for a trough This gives 1.4 A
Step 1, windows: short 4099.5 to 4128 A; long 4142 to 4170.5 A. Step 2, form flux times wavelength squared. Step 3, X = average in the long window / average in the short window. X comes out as 1.03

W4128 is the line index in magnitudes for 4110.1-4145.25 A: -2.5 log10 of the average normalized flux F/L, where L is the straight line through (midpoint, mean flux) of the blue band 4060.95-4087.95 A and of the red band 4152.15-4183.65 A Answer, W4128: -0.05 mag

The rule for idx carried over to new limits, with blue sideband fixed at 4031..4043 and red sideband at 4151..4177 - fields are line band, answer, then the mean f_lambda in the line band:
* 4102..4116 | -0.52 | 151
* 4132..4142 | -0.02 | 148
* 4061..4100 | 0.82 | 140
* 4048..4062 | 0.07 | 140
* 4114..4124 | -0.70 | 157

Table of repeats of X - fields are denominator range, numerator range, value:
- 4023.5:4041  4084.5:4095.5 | 1.09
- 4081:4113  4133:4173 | 1.04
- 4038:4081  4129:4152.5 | 1.14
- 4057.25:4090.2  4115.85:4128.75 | 1.16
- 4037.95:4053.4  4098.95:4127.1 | 1.12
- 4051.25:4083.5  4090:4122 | 1.14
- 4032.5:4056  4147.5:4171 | 1.17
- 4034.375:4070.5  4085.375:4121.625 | 1.13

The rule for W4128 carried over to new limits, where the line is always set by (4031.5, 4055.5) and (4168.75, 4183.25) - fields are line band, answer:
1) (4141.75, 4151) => -0.01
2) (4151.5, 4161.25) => -0.08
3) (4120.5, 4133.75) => -0.05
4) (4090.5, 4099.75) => -0.08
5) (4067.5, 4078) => 0.06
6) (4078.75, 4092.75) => -0.07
